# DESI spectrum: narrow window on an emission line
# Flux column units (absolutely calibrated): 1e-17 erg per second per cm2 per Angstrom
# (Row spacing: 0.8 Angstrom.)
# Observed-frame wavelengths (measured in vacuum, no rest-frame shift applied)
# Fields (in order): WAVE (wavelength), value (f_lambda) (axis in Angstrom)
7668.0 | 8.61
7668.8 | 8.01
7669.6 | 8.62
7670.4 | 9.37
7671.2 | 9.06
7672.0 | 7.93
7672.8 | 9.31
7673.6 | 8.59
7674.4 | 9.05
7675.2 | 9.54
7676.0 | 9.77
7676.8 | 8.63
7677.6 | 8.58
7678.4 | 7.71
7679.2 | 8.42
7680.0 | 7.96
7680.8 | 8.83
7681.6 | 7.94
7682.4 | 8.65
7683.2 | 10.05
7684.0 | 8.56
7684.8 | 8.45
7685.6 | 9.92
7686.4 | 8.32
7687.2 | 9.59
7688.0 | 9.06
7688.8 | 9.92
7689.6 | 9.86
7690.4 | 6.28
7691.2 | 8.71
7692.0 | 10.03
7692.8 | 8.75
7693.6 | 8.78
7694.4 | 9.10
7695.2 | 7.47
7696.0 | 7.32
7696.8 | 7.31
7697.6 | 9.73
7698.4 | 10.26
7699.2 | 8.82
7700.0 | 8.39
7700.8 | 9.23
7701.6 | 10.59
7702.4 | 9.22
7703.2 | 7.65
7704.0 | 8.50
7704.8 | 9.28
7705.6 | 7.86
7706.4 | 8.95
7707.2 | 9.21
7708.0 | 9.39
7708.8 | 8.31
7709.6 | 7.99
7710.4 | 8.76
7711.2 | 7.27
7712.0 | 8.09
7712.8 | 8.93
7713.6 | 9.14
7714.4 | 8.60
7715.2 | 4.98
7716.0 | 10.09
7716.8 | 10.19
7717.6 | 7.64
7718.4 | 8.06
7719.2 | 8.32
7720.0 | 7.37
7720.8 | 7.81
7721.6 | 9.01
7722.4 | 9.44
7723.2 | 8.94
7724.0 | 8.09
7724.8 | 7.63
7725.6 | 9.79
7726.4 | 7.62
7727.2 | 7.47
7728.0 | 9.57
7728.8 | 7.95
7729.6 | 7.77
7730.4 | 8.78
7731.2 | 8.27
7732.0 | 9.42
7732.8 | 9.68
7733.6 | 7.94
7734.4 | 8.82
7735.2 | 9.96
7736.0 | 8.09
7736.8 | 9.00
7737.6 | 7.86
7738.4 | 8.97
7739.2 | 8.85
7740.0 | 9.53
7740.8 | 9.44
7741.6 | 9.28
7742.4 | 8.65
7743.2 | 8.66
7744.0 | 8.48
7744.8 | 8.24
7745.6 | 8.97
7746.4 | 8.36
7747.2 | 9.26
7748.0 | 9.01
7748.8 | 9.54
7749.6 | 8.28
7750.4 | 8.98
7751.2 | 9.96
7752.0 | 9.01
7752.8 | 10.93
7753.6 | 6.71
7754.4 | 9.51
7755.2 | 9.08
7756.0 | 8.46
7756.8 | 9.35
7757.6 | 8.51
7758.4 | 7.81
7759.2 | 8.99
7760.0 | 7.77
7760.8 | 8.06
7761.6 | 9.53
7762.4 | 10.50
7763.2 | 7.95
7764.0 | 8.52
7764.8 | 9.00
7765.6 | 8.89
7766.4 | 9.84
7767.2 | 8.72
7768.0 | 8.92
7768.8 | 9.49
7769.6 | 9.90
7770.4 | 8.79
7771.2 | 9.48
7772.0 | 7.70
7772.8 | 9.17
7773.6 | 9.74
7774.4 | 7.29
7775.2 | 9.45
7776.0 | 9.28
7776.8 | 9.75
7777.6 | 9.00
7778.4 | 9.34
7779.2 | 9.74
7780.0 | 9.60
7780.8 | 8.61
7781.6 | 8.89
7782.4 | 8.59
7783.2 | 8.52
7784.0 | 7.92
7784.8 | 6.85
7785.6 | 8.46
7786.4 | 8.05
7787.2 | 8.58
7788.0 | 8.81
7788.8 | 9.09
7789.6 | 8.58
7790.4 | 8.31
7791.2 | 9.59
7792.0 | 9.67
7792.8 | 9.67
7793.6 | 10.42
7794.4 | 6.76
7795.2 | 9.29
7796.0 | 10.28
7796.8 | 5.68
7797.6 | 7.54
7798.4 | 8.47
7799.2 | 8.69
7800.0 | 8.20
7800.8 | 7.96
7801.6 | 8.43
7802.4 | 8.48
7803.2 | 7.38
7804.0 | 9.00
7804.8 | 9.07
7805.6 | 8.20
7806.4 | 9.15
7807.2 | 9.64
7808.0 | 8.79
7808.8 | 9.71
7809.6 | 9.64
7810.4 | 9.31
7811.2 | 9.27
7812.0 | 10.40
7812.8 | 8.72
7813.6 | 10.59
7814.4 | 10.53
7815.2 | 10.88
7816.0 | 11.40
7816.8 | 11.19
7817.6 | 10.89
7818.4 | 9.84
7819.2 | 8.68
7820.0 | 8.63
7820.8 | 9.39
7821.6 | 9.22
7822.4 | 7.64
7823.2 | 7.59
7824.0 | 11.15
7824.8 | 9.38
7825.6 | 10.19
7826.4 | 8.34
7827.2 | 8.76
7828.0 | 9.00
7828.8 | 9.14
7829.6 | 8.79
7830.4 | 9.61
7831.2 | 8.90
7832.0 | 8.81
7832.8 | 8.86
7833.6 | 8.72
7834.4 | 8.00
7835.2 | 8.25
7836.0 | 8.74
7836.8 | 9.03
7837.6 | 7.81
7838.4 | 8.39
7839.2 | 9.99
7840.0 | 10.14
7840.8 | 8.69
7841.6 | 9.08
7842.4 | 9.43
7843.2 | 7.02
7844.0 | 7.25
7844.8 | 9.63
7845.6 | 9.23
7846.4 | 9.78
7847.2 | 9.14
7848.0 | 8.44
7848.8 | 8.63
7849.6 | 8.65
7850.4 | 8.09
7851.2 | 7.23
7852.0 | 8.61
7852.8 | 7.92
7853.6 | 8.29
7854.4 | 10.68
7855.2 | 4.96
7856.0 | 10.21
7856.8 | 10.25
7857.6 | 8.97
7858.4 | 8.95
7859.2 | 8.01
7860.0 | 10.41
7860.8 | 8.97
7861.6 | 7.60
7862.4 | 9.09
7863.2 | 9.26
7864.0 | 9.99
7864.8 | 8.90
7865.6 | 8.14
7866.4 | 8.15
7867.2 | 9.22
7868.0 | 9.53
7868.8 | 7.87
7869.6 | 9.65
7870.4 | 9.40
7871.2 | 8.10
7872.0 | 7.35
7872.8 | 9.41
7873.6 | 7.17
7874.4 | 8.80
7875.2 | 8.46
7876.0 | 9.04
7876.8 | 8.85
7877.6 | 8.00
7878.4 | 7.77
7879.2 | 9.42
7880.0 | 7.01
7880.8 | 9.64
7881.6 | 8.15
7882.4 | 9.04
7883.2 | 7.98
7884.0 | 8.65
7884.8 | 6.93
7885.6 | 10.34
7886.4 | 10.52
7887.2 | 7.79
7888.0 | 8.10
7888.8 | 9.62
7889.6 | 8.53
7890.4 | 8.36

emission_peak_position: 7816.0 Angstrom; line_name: [N II] 6583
